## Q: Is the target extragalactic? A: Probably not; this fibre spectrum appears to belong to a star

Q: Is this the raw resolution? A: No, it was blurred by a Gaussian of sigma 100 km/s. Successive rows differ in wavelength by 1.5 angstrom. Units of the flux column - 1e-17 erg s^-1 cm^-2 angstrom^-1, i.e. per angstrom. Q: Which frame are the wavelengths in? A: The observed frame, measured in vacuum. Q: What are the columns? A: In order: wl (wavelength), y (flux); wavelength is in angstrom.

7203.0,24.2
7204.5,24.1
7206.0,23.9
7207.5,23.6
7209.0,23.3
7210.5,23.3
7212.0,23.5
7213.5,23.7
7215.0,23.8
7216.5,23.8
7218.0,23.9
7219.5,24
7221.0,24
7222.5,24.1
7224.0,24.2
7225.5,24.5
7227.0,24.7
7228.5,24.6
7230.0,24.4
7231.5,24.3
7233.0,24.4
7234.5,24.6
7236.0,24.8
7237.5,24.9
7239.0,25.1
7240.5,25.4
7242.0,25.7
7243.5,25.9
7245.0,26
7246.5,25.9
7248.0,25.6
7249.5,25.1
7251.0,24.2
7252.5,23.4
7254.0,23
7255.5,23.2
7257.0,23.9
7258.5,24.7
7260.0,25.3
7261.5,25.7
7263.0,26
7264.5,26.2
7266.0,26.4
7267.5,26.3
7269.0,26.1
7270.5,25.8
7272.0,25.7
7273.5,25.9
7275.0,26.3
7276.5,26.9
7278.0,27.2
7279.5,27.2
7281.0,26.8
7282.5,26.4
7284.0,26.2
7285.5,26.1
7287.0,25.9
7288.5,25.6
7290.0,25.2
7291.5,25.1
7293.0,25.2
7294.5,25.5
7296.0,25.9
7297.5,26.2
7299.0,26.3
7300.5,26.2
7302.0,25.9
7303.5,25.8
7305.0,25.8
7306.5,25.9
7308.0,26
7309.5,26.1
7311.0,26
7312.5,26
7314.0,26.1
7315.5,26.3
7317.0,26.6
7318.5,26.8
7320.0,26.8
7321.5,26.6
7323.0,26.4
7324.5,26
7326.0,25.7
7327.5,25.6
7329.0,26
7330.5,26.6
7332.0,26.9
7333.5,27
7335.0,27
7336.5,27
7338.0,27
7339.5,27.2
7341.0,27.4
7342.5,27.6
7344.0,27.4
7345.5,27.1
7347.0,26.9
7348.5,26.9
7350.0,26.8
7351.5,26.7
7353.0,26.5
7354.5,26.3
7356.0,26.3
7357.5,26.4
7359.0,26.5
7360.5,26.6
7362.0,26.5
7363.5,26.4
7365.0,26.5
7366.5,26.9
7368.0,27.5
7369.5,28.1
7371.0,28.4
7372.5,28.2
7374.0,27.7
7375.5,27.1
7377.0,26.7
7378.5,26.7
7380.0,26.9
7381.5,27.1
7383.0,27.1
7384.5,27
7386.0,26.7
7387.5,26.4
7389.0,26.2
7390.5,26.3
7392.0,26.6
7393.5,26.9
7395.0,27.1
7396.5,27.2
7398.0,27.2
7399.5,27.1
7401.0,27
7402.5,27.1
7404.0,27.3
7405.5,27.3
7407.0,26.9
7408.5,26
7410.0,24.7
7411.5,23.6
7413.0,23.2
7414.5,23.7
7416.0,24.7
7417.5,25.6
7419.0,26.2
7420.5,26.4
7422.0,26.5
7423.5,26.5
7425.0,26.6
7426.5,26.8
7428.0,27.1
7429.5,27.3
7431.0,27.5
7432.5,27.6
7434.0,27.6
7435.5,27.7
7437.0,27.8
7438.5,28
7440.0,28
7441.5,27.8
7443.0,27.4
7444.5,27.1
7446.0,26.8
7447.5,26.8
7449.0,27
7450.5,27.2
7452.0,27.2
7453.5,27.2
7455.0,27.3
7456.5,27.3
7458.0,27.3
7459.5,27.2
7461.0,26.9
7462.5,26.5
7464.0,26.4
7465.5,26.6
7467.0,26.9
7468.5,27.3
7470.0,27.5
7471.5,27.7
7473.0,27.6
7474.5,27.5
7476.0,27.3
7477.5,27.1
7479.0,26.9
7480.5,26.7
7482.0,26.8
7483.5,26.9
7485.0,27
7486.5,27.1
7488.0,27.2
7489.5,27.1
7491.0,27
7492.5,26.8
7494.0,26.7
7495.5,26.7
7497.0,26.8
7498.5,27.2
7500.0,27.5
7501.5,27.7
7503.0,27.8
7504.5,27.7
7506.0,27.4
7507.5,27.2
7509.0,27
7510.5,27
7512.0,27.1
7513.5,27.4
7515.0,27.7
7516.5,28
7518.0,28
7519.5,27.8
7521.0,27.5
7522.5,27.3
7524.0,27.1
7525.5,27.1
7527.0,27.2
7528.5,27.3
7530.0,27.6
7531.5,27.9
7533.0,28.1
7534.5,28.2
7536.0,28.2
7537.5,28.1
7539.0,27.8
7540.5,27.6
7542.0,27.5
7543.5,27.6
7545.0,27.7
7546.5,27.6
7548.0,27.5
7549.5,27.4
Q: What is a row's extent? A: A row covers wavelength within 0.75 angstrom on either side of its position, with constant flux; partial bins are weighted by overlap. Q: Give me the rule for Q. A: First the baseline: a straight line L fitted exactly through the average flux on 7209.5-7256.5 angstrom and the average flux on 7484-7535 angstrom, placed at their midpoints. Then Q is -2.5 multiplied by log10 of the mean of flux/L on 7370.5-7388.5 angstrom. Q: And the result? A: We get -0.05 mag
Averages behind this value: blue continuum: 24.4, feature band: 27.1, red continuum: 27.4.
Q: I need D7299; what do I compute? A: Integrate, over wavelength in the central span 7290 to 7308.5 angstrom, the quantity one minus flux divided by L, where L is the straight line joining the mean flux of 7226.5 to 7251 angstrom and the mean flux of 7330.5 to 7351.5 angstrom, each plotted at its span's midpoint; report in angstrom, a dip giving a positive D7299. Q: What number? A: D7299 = 0.3 angstrom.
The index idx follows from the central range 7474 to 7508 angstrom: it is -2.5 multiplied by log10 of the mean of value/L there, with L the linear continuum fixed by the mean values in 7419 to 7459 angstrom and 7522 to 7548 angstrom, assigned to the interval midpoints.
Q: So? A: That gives 0.01 mag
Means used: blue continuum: 27.2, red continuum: 27.6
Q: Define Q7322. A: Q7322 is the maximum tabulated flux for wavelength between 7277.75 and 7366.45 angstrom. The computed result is 27.6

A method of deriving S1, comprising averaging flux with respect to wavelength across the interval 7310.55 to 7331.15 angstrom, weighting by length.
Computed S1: 26.3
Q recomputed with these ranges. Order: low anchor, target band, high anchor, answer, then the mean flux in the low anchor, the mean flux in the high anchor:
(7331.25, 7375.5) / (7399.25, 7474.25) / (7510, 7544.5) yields 0.02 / 27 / 27.6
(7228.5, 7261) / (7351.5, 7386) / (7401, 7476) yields -0.04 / 24.8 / 26.8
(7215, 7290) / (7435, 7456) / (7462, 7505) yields -0.02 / 25.2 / 27.1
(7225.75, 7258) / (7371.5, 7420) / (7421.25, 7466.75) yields 0.01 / 24.7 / 27.2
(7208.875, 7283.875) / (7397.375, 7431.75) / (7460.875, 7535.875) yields 0.01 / 25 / 27.3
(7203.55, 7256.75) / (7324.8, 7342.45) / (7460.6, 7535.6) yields -0.05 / 24.4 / 27.3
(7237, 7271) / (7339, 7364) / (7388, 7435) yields -0.04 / 25.2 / 26.4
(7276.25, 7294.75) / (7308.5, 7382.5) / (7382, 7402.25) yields -0.01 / 26.1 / 26.8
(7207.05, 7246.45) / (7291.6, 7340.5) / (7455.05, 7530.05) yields -0.04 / 24.4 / 27.2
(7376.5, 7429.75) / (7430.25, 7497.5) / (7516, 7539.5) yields -0.01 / 26.4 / 27.7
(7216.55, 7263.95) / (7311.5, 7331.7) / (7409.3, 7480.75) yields -0.03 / 24.7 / 26.8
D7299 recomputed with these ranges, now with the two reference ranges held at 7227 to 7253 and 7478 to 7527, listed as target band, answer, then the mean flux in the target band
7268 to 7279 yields -0.5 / 26.3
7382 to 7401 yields -0.4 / 26.8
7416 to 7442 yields -0.4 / 27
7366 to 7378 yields -0.7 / 27.6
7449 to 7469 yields -0.1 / 27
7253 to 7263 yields 0.3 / 24.4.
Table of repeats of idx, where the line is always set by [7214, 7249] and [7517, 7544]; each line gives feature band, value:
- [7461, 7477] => 0.00 mag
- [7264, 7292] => -0.04 mag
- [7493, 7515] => 0.01 mag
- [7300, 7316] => -0.02 mag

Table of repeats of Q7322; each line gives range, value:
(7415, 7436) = 27.7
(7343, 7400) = 28.4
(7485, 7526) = 28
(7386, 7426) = 27.3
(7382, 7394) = 27.1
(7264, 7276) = 26.4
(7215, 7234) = 24.7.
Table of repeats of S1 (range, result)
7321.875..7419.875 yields 26.6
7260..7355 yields 26.3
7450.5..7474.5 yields 27.1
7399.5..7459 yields 26.7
